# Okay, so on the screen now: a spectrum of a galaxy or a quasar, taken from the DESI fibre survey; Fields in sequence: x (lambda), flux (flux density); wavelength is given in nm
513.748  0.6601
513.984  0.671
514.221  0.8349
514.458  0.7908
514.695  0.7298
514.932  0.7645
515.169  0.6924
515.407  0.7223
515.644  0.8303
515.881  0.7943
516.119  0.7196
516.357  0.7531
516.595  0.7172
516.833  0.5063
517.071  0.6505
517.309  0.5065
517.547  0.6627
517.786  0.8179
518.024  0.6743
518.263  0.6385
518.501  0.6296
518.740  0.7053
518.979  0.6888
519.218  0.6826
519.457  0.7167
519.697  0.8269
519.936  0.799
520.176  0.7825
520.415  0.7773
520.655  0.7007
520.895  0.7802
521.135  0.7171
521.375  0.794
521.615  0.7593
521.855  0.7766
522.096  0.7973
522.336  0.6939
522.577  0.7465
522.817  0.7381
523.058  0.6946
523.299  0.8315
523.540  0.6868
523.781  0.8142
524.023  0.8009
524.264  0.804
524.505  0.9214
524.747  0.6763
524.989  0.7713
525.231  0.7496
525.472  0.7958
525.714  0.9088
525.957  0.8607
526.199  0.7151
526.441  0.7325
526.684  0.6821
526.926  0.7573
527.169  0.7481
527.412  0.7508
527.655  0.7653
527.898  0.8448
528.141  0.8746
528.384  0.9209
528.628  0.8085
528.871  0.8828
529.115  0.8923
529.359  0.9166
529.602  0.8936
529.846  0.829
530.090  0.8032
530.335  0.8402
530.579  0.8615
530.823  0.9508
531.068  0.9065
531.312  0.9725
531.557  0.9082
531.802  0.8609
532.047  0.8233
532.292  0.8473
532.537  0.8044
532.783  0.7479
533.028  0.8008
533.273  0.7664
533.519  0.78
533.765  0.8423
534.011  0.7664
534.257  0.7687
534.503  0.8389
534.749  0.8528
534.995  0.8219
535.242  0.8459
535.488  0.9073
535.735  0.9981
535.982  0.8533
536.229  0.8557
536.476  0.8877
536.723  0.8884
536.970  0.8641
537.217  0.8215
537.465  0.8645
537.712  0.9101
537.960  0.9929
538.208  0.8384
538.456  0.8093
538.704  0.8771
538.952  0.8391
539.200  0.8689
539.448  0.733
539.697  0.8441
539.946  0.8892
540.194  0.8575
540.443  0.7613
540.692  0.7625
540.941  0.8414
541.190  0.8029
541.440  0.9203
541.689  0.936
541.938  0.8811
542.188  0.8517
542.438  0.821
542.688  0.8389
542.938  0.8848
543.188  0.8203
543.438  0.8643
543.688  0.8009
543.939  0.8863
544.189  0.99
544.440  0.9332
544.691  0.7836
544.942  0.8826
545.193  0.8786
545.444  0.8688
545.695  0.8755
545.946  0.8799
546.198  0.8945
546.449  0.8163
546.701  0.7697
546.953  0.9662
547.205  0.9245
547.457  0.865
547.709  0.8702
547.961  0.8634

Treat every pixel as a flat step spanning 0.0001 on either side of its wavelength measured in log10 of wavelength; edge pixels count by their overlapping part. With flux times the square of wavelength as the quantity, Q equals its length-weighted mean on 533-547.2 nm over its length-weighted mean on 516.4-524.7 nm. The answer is 1.3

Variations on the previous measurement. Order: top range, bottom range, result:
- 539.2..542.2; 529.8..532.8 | 1.01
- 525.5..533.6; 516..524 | 1.19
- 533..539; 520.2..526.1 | 1.16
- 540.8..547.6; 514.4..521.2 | 1.34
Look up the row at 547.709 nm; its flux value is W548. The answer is 0.8702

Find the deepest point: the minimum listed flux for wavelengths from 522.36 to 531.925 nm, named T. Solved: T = 0.6763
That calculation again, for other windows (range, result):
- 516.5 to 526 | 0.5063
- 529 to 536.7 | 0.7479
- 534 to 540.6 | 0.733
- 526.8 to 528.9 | 0.7481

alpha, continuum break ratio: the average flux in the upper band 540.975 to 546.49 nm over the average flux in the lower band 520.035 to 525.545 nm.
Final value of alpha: 1.14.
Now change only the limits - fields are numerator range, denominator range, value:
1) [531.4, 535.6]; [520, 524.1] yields 1.09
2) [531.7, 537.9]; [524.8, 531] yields 1.03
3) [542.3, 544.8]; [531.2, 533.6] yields 1.04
